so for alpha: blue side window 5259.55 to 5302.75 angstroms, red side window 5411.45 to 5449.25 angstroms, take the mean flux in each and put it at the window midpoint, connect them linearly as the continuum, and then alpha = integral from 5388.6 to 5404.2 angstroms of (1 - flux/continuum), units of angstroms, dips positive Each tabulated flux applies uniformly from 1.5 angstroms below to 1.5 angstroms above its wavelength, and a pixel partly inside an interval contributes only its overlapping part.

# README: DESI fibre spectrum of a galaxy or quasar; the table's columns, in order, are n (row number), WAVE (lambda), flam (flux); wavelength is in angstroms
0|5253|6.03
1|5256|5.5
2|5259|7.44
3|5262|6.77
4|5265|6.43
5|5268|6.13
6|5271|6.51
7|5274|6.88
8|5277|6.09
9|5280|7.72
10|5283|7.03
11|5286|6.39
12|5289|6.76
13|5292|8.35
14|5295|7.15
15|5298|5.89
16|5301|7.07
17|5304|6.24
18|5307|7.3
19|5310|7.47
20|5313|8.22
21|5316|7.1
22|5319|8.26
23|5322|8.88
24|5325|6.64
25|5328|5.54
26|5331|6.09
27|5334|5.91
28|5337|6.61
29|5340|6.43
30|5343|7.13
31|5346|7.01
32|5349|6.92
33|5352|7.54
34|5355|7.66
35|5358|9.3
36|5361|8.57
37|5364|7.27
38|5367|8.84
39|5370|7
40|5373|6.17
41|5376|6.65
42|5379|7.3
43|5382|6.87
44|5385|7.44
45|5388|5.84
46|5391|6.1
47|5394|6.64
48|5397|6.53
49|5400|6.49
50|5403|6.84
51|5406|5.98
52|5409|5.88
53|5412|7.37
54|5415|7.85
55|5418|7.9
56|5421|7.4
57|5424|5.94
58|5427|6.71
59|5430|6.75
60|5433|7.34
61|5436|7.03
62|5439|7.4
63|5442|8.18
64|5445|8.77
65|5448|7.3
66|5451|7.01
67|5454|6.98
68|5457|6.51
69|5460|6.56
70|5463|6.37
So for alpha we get 1.7 angstroms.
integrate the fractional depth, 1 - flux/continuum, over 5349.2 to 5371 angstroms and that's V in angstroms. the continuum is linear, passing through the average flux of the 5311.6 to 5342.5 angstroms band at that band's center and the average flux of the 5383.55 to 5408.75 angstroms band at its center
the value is -4.1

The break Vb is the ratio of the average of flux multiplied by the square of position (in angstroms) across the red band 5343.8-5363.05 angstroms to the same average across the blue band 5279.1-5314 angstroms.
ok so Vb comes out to 1.1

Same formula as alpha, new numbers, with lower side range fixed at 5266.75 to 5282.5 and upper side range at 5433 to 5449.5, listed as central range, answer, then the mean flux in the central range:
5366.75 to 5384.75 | 0.65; 7.04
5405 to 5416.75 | 1.08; 6.83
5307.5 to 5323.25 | -2.23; 7.93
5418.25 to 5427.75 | 0.94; 6.84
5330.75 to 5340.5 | 1.11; 6.26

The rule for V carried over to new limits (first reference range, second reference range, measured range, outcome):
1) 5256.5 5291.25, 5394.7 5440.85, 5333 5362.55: -2.2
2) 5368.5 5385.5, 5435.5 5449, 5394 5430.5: 2.9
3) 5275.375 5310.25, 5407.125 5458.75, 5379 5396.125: 1.1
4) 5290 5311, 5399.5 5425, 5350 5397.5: -2.1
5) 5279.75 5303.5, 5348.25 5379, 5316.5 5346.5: 1.9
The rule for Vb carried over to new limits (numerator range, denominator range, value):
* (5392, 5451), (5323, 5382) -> 1.02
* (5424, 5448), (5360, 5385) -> 1.03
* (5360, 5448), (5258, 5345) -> 1.06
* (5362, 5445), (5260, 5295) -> 1.07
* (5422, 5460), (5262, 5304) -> 1.12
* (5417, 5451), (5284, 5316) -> 1.09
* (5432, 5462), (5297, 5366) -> 1.06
